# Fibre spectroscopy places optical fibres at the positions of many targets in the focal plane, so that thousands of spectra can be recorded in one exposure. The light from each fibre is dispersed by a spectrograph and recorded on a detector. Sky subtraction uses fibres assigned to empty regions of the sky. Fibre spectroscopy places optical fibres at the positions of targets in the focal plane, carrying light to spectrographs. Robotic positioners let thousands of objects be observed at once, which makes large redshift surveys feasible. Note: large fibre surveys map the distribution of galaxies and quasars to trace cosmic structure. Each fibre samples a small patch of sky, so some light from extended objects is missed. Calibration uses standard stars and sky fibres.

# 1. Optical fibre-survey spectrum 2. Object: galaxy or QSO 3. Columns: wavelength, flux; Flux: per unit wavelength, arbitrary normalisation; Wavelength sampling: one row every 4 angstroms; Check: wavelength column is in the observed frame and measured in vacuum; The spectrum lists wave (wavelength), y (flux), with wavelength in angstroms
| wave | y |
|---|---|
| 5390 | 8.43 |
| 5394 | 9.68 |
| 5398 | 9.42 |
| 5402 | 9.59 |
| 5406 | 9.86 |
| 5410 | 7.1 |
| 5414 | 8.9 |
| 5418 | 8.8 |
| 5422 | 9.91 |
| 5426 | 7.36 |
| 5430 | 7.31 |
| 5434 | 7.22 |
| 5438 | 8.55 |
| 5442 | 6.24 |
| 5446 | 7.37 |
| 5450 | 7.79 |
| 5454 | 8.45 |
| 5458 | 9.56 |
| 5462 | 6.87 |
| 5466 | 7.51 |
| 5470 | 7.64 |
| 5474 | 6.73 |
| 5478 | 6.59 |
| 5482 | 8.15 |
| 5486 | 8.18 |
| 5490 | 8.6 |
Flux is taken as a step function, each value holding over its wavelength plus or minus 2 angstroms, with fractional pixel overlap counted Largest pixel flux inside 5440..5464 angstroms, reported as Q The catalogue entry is 9.56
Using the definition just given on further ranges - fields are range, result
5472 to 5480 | 6.73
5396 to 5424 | 9.91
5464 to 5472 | 7.64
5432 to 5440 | 8.55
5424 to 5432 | 7.36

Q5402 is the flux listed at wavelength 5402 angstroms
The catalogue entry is 9.59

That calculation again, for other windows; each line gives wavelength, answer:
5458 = 9.56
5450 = 7.79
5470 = 7.64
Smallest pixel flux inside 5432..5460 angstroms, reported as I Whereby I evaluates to 6.24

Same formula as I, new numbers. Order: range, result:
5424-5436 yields 7.22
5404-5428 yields 7.1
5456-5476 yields 6.73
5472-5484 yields 6.59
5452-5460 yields 8.45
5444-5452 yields 7.37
